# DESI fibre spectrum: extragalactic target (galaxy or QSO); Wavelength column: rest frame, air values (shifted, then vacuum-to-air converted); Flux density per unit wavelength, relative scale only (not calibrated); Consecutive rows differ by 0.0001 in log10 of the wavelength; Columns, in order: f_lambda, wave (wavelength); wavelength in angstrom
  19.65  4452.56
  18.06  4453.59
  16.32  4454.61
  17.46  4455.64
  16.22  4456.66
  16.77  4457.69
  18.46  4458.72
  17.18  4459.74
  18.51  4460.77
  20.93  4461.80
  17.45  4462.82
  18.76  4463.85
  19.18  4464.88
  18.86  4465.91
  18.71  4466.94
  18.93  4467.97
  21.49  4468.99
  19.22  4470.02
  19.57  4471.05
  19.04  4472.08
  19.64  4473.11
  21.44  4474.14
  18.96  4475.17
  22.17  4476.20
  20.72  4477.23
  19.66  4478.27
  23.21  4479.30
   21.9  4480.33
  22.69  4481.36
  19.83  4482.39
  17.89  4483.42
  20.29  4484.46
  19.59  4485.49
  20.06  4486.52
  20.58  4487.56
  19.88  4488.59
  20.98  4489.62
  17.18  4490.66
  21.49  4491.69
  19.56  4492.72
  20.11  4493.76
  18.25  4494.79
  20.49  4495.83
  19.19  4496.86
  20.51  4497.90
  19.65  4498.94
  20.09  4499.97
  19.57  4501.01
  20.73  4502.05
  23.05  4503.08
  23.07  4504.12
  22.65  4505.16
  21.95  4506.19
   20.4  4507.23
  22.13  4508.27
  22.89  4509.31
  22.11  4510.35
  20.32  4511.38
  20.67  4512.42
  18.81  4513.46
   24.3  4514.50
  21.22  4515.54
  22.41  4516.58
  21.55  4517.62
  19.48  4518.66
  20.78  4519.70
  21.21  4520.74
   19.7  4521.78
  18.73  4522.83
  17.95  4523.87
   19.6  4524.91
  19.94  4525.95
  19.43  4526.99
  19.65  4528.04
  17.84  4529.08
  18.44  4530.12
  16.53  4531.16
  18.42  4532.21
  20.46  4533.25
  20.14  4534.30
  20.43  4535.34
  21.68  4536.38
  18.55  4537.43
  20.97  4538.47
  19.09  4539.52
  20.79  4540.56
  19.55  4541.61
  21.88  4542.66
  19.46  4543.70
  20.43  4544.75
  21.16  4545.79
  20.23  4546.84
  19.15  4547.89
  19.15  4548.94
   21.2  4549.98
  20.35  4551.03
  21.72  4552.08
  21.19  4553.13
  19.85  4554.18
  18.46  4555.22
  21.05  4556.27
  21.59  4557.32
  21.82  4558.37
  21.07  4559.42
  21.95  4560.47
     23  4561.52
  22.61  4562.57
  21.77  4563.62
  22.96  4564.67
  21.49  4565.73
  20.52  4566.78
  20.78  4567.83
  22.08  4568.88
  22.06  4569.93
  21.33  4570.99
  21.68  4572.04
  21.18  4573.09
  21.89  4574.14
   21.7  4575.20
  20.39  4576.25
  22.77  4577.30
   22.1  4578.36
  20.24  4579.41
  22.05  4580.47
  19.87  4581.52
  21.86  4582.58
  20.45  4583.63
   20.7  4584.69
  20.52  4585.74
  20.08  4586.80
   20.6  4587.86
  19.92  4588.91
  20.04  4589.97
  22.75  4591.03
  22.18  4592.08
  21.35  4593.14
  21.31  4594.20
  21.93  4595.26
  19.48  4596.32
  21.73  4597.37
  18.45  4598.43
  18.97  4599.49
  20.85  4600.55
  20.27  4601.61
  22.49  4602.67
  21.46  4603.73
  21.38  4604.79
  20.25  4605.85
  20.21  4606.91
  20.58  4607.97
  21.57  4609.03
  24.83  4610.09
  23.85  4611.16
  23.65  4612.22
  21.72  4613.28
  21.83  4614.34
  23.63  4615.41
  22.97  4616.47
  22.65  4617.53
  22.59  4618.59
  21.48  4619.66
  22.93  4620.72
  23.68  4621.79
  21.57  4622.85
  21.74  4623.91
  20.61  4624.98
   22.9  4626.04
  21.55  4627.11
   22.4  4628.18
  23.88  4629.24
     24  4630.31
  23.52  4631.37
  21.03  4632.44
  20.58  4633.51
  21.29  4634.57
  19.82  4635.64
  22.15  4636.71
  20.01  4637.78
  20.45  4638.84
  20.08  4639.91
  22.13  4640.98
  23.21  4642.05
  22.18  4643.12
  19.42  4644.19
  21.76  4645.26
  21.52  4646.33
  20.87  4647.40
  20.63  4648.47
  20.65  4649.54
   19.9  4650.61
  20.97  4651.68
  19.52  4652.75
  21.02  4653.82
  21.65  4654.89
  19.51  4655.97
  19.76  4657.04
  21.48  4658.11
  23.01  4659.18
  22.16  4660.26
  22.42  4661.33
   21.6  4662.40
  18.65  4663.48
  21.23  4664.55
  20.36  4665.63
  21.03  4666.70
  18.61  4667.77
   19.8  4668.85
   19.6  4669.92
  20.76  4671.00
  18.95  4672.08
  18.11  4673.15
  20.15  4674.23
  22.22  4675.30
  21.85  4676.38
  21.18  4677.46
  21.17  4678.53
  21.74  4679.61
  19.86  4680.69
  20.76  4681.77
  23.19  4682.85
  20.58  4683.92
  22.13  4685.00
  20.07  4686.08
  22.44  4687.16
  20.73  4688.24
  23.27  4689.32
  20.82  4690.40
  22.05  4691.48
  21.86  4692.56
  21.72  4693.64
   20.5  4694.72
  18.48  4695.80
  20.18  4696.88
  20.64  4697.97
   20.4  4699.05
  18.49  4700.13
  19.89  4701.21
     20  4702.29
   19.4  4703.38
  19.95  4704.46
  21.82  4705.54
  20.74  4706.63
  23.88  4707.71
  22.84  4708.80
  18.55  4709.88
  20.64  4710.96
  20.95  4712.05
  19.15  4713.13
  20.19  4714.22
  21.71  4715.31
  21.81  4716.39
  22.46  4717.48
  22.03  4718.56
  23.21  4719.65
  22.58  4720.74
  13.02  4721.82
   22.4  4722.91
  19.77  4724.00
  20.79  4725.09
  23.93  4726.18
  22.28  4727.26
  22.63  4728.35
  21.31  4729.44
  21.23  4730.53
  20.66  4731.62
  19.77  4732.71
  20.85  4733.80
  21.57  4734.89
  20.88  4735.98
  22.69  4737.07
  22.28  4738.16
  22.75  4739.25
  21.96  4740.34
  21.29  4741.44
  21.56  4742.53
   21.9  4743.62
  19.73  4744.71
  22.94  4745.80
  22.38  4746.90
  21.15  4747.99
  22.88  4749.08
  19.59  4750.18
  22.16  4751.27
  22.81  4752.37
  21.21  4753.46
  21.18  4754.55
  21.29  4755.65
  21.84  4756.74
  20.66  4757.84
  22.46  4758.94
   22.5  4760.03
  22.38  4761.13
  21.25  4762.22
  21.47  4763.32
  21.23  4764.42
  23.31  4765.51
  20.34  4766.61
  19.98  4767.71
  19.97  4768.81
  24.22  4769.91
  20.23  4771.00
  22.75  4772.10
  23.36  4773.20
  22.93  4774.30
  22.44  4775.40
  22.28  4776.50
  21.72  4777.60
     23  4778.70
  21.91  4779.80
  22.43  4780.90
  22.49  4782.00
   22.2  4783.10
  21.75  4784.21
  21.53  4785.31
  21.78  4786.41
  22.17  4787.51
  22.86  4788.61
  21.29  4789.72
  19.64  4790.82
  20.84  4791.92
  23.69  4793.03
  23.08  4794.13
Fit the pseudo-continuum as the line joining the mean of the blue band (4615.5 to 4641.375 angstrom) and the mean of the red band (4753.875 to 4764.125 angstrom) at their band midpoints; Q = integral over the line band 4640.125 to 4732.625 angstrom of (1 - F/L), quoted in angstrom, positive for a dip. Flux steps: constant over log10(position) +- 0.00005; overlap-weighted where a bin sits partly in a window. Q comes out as 3.81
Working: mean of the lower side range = 21.9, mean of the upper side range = 21.6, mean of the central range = 20.9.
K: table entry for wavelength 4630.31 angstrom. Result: 24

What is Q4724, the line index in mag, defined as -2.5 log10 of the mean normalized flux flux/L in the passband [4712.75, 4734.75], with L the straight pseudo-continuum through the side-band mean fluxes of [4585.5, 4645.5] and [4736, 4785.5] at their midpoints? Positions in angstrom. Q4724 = 0.035 mag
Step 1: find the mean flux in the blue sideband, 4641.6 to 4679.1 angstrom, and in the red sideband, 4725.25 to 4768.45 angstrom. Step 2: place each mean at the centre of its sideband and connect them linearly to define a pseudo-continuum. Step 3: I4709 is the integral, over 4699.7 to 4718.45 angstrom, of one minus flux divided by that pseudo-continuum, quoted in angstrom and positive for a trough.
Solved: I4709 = 0.4 angstrom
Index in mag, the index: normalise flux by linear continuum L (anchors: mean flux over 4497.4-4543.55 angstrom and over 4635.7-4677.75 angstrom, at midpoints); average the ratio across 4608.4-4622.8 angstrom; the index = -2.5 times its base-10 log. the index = -0.11 mag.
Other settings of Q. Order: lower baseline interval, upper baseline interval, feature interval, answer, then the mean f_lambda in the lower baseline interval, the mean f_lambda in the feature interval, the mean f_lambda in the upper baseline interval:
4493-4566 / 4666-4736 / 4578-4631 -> -2.36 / 20.5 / 21.6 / 20.9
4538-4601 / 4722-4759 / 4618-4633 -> -0.91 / 21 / 22.4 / 21.5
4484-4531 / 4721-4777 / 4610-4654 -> -1.74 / 20.4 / 21.8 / 21.5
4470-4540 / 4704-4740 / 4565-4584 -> -0.71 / 20.3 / 21.4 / 21.3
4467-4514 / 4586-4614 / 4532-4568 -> 0.27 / 20.5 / 20.7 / 21.2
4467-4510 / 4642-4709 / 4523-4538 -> 0.99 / 20.5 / 19.2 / 20.9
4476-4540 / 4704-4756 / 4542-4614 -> -1.72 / 20.4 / 21.2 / 21.4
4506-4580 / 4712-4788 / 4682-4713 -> 0.70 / 20.7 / 20.9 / 21.6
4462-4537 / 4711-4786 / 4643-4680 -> 0.72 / 20.2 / 20.7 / 21.6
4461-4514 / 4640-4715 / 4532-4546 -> 0.15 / 20.3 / 20.2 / 20.8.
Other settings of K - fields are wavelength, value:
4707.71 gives 23.88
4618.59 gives 22.59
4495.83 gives 20.49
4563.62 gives 21.77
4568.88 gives 22.08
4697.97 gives 20.64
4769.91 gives 24.22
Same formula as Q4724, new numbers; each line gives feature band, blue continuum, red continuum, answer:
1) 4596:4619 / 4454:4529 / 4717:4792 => -0.04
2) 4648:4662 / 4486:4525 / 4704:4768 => 0.01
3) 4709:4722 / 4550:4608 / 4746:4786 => 0.04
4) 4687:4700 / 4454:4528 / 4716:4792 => 0.02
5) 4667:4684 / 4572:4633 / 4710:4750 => 0.05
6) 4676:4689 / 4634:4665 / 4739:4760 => -0.01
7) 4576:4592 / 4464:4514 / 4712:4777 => -0.01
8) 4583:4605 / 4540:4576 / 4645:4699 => 0.01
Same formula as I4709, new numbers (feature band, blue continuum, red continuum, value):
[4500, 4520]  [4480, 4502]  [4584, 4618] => -1.2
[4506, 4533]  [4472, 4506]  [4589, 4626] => 0.7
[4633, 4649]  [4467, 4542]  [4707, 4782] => 0.0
